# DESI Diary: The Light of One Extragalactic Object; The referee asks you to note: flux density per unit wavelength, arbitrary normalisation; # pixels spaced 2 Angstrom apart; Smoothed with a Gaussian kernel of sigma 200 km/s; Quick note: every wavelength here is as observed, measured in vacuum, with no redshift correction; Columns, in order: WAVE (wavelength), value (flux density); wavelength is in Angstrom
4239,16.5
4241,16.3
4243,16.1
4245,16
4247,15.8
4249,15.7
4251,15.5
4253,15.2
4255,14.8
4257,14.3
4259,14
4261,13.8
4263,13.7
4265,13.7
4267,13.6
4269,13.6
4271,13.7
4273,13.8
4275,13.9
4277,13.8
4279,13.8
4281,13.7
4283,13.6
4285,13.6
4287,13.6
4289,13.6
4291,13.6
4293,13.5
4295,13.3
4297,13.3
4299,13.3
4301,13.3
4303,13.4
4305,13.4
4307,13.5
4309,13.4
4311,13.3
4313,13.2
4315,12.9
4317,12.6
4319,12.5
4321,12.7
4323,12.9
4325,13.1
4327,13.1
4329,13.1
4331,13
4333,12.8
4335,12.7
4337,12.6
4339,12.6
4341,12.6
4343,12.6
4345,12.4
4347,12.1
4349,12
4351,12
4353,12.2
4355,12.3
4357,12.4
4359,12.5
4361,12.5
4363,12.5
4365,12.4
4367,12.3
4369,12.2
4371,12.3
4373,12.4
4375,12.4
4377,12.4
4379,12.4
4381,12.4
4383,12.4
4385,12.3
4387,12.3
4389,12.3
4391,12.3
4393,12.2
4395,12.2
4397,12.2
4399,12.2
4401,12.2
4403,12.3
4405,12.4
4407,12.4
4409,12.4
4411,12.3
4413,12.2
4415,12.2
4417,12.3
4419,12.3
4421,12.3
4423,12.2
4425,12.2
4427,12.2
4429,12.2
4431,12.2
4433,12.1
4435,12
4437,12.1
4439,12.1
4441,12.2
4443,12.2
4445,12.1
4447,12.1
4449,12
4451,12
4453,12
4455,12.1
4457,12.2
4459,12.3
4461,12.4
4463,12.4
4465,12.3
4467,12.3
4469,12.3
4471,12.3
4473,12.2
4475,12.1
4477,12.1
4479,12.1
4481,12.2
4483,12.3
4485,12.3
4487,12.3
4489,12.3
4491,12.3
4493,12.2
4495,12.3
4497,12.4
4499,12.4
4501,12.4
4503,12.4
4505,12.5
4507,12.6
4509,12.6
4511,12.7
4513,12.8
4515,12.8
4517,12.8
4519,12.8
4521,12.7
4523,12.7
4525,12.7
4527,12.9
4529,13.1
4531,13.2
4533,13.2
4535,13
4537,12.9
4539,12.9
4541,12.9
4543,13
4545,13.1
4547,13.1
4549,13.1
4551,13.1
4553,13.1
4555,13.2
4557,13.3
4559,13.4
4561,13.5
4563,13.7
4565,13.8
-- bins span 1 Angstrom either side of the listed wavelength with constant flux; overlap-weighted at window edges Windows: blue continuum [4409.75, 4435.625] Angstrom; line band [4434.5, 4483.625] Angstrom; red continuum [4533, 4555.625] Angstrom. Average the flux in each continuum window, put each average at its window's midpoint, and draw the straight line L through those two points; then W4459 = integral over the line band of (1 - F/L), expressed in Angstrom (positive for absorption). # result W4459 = 1.12 Angstrom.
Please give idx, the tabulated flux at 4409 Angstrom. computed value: 12.4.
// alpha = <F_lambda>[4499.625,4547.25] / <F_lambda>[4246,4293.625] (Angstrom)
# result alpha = 0.91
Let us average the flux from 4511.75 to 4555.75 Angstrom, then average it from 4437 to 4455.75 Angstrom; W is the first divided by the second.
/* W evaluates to 1.07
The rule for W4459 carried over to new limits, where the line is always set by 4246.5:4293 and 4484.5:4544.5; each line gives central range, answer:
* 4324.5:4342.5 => 1.15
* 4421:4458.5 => 2.79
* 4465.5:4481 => 0.85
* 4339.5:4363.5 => 2.23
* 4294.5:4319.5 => 1.20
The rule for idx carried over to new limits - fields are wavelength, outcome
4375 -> 12.4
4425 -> 12.2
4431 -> 12.2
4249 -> 15.7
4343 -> 12.6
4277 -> 13.8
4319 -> 12.5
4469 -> 12.3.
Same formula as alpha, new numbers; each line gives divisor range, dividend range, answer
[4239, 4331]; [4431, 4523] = 0.89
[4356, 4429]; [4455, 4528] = 1.01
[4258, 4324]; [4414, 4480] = 0.91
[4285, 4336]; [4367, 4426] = 0.93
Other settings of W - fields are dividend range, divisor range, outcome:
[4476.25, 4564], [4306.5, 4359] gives 1.00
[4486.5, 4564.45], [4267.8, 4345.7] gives 0.97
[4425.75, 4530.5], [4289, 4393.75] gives 0.97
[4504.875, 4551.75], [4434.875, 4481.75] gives 1.06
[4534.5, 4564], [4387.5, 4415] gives 1.07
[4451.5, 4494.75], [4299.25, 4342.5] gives 0.94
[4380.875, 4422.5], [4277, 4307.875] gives 0.91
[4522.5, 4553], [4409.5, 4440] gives 1.07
